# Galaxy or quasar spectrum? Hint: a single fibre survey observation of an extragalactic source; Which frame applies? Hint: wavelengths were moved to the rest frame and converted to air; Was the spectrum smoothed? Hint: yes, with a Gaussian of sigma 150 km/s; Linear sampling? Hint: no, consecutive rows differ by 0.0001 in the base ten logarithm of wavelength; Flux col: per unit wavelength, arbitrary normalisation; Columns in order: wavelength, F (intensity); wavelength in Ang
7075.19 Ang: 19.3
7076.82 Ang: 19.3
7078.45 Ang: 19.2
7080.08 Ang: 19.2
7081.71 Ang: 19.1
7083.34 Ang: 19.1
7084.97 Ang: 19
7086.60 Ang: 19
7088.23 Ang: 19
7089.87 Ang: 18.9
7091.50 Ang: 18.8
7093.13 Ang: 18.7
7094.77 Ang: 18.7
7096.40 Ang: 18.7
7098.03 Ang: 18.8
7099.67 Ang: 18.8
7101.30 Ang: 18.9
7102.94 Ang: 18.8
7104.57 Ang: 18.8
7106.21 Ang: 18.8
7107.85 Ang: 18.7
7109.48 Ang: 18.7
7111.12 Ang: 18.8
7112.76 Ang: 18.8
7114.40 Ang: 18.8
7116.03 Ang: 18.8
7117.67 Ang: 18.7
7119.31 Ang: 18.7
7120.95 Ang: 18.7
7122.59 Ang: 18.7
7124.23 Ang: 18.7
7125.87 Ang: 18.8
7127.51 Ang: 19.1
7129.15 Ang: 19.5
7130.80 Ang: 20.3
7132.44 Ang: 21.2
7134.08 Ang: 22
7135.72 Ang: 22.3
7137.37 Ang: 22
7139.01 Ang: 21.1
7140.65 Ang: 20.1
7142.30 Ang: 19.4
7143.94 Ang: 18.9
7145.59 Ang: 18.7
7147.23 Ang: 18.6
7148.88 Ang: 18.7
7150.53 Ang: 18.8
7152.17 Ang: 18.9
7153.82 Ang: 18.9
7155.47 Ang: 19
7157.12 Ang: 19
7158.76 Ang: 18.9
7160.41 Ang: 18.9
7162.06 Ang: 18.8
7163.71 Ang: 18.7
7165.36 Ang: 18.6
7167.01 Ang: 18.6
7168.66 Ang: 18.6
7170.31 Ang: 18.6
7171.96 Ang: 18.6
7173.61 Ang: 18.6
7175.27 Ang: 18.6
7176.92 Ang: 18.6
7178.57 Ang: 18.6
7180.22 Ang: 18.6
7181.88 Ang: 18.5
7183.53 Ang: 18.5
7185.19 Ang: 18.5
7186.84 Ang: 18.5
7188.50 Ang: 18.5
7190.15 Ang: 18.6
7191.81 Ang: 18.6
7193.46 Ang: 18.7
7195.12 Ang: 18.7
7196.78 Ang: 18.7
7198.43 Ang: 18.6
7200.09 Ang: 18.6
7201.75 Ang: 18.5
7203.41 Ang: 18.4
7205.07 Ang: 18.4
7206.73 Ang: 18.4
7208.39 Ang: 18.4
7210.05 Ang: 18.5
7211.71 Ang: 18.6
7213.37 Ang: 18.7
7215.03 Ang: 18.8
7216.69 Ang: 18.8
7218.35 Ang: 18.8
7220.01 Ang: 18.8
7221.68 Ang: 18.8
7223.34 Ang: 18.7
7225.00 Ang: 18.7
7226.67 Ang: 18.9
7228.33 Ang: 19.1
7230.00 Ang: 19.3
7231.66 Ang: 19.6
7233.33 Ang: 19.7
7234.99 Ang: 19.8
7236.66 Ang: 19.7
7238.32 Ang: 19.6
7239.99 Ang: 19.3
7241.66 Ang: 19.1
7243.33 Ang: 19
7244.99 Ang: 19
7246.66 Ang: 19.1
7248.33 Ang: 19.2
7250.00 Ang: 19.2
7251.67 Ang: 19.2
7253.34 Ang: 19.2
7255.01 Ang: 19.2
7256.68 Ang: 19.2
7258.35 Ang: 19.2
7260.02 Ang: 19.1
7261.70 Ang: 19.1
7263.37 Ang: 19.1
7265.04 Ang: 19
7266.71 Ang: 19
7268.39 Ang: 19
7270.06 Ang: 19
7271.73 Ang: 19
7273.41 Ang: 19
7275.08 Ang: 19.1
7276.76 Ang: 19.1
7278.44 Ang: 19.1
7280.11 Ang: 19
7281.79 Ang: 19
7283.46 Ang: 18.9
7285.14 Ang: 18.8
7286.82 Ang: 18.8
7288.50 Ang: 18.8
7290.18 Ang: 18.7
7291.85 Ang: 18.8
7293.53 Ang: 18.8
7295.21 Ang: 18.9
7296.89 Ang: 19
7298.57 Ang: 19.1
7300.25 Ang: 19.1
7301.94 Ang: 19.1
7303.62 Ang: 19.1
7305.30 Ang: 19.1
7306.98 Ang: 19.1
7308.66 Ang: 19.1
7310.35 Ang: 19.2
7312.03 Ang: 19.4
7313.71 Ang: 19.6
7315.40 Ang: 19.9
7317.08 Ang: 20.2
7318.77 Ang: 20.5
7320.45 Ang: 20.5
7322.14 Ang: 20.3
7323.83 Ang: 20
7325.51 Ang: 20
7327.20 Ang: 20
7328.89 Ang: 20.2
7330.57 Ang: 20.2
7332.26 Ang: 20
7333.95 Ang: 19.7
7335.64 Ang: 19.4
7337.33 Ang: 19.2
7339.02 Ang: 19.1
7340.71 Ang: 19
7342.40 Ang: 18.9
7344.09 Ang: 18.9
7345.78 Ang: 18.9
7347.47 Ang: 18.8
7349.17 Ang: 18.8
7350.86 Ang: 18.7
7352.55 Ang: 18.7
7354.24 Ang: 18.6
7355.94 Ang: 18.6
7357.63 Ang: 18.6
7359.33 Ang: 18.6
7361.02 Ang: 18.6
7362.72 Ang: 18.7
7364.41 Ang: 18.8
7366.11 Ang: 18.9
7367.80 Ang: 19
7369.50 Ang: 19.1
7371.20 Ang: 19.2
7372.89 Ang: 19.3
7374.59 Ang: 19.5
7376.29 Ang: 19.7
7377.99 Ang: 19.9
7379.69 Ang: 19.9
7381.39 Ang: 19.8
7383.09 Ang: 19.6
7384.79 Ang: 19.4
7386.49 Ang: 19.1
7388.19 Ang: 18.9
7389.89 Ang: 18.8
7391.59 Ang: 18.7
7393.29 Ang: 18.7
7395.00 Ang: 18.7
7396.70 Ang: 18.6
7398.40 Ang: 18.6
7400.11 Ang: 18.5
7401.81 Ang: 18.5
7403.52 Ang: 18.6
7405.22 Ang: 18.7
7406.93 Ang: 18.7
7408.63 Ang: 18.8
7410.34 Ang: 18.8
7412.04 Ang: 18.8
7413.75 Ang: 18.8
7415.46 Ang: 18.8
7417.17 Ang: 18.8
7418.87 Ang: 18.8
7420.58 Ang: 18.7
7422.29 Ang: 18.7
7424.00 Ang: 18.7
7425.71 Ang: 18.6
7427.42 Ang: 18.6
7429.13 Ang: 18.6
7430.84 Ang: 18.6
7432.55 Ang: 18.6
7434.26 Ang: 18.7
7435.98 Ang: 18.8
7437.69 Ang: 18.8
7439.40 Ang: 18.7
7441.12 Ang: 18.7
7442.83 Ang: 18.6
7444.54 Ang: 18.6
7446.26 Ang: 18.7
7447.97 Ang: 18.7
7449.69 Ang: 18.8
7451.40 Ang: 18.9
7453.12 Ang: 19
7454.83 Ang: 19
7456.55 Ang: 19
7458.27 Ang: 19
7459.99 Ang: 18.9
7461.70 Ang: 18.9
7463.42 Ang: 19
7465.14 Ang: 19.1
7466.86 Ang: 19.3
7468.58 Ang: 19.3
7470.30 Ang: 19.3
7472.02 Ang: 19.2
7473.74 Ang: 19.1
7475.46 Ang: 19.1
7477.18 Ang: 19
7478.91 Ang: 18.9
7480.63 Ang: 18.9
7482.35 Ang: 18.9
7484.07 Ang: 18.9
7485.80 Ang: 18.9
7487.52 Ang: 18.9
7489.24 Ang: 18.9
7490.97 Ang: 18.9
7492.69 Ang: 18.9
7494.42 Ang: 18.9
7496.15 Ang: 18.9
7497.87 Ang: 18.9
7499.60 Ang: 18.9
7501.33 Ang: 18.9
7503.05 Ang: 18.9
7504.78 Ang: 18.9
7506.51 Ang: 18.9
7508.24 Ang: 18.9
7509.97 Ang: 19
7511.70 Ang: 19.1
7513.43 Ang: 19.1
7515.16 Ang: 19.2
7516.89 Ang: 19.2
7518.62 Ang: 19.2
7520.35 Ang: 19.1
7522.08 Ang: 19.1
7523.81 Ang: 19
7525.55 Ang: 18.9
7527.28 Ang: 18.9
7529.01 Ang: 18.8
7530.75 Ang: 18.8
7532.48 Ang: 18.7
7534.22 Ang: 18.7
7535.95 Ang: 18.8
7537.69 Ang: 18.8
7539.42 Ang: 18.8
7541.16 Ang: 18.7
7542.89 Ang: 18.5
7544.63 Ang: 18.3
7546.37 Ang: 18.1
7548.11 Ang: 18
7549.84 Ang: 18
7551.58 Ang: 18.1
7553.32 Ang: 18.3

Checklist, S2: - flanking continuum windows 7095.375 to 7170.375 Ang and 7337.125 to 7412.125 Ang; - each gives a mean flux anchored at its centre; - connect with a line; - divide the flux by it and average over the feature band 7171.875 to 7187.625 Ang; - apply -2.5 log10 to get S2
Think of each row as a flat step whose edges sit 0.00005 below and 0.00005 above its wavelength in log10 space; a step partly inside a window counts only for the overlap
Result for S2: 0.034 mag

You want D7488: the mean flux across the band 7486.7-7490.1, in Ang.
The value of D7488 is 18.9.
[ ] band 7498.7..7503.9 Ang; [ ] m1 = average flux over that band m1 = 18.9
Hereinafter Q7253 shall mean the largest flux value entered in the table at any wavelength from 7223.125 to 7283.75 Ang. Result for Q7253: 19.8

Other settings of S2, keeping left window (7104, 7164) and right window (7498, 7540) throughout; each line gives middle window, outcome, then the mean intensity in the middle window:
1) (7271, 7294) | 0.014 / 18.9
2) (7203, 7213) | 0.045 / 18.5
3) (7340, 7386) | 0.002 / 19.1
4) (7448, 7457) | 0.005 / 18.9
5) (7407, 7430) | 0.017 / 18.7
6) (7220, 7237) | 0.002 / 19.2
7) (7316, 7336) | -0.054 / 20.1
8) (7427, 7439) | 0.020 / 18.7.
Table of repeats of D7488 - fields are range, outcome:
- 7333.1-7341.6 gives 19.3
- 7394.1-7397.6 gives 18.6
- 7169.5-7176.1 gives 18.6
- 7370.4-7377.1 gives 19.4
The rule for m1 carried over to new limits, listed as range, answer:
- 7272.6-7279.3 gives 19.1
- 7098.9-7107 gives 18.8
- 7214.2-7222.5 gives 18.8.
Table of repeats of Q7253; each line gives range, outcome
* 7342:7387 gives 19.9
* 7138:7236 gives 21.1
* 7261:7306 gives 19.1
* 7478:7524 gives 19.2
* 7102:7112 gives 18.8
